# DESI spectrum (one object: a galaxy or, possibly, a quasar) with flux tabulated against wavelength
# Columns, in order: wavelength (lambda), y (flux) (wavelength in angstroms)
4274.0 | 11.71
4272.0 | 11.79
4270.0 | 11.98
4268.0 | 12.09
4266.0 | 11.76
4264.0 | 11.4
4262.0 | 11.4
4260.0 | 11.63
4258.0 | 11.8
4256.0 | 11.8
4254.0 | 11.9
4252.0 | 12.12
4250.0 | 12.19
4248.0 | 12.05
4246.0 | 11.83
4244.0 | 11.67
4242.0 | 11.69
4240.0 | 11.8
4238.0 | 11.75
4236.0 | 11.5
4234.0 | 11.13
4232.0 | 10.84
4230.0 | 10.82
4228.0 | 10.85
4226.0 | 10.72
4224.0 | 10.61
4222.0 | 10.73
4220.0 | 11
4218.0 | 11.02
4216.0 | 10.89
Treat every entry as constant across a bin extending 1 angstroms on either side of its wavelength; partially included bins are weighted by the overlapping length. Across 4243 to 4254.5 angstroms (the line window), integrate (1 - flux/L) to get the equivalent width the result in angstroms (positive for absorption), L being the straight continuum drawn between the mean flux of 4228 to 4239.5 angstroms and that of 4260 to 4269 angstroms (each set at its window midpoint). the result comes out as -0.5 angstroms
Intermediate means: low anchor 11.2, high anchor 11.7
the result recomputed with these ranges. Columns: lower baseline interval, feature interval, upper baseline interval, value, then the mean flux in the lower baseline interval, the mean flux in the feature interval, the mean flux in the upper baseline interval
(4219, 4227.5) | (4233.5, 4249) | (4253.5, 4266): -0.7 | 10.8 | 11.7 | 11.7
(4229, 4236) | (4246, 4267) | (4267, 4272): -0.3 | 11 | 11.8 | 12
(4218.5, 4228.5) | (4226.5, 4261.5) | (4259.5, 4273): -1.1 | 10.8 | 11.6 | 11.7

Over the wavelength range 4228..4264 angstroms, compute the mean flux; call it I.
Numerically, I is 11.6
